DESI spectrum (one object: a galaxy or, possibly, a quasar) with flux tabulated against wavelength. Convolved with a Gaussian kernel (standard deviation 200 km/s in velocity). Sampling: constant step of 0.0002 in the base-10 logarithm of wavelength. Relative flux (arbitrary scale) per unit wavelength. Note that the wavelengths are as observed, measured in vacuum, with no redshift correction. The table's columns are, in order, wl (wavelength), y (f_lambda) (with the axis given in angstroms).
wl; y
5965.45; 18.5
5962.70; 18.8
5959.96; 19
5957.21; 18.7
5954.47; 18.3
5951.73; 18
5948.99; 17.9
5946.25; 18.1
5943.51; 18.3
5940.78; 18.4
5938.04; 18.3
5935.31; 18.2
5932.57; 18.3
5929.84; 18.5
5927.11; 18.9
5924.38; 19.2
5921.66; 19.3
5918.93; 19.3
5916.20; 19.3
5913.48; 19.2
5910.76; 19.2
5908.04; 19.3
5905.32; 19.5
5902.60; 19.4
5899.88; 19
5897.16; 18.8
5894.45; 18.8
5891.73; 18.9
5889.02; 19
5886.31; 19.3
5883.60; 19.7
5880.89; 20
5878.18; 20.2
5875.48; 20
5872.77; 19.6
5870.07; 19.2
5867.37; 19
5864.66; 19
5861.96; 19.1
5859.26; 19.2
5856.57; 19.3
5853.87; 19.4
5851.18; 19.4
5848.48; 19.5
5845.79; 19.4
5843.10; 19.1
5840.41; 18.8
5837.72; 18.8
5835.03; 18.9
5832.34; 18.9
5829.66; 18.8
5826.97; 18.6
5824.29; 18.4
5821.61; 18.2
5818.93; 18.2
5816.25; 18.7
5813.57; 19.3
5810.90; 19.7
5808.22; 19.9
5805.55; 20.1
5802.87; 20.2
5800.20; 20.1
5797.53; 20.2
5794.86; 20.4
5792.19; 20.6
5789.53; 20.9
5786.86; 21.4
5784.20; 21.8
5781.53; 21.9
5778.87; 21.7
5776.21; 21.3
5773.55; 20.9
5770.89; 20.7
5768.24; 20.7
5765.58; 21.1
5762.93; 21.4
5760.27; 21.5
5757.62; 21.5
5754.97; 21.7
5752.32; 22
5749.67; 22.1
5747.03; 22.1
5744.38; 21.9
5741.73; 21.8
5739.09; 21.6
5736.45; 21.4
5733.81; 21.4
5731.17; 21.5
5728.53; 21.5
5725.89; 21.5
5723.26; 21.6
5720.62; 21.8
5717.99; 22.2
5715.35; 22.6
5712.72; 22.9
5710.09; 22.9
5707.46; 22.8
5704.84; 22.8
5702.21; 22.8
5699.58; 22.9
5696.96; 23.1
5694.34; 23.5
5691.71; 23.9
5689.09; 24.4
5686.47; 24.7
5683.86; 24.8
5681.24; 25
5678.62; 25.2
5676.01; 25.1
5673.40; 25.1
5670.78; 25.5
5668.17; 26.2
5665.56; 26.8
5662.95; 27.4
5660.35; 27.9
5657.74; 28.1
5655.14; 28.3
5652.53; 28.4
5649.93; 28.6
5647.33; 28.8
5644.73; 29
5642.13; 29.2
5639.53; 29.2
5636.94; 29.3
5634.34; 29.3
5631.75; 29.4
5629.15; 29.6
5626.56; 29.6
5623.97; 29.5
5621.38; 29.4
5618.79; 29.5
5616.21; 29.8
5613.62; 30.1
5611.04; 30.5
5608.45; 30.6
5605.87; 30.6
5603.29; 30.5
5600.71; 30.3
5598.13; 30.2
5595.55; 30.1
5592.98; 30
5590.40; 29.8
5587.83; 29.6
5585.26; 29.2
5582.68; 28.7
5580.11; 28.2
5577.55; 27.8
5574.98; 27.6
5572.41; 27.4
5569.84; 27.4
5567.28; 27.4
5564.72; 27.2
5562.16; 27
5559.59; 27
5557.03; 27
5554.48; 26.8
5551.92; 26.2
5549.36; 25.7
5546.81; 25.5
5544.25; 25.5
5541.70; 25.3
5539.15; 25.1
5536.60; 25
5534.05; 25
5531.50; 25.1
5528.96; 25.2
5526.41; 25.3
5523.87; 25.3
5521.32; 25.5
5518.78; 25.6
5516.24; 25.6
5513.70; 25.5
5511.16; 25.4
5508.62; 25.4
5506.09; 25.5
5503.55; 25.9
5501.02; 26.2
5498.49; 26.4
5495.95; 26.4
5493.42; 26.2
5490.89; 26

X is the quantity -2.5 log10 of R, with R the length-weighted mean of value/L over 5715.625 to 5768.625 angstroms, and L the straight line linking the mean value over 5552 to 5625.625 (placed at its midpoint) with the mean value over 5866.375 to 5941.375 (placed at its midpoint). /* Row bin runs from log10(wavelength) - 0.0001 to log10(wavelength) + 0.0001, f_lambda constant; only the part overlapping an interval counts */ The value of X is 0.12 mag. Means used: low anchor 28.9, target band 21.6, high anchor 19.1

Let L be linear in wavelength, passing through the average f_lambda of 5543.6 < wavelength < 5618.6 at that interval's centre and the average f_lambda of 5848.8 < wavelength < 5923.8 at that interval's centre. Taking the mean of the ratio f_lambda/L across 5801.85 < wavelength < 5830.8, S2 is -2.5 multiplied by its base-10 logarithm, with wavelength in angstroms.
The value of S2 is 0.12 mag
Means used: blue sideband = 28.5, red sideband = 19.3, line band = 19.1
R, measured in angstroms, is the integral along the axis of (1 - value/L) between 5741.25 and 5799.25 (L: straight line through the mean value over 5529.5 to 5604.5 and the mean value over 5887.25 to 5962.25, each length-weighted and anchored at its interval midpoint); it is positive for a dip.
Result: 3.1 angstroms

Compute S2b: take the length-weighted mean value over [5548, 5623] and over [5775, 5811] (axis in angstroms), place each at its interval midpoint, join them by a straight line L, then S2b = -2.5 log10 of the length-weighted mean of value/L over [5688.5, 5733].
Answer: 0.06 mag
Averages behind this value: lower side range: 28.7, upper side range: 20.8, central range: 22.6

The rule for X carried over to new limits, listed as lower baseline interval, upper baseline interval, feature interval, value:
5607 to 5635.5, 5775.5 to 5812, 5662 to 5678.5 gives 0.052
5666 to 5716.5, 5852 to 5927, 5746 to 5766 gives 0.040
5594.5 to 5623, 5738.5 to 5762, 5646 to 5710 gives 0.027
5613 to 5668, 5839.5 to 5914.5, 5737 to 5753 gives 0.128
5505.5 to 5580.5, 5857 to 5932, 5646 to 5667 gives -0.174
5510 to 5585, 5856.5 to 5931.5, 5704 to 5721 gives 0.016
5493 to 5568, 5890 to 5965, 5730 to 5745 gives 0.028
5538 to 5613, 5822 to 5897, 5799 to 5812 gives 0.047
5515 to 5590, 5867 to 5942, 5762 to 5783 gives 0.036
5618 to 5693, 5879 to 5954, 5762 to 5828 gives 0.133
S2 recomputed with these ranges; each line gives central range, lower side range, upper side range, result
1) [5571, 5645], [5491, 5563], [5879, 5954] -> -0.208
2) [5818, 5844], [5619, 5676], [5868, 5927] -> 0.163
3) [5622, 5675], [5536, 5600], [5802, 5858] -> -0.135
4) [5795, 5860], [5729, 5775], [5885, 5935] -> 0.060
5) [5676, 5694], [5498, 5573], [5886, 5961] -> -0.066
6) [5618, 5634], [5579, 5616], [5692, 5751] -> -0.051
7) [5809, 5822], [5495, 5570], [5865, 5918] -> 0.099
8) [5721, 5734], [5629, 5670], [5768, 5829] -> 0.121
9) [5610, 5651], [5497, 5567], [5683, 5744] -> -0.218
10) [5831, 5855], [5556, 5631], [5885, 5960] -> 0.115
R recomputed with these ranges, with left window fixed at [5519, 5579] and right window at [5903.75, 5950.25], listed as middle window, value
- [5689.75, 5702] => -0.02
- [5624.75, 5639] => -2.82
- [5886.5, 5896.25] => 0.27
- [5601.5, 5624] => -4.65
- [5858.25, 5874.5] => 0.62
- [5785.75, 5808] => 0.92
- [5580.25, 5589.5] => -1.30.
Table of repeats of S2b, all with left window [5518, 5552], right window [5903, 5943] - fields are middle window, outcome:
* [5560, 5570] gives -0.099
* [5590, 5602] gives -0.231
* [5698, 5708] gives -0.013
